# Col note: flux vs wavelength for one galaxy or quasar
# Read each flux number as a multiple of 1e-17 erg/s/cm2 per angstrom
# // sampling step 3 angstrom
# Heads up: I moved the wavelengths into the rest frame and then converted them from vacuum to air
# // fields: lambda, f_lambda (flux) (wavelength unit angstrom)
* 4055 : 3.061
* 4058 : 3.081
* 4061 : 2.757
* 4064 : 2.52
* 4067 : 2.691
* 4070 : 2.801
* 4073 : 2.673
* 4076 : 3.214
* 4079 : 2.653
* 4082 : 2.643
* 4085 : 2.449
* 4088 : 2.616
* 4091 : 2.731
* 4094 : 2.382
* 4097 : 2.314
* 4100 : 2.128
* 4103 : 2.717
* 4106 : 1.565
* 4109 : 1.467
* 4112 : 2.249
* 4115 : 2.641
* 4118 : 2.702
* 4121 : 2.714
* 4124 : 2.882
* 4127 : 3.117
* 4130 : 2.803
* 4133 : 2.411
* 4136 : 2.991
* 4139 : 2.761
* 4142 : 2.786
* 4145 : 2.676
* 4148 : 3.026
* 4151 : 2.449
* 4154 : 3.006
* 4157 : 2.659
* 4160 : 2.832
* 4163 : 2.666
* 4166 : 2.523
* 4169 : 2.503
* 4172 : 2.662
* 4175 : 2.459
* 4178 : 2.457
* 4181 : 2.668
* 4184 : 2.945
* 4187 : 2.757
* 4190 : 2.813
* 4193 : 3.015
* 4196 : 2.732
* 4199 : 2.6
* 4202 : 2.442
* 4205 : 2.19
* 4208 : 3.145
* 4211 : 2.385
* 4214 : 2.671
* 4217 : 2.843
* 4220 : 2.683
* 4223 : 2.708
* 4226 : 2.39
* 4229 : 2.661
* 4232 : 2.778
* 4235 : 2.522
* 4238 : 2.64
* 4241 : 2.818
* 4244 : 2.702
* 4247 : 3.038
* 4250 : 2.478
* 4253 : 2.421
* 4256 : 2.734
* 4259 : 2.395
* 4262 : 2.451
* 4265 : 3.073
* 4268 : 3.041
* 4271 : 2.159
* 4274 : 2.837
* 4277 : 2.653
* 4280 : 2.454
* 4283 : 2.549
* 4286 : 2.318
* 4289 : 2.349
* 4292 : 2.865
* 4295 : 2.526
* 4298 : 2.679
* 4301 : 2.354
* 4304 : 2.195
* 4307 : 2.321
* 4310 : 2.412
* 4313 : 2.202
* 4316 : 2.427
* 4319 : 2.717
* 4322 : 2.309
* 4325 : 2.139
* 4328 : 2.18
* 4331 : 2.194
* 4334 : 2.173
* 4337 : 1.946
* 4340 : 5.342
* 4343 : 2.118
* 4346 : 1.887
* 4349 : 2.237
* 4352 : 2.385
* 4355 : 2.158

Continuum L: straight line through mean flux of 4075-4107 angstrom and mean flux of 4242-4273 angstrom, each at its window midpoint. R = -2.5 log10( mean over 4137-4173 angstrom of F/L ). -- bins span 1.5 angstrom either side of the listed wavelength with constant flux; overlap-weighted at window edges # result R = -0.07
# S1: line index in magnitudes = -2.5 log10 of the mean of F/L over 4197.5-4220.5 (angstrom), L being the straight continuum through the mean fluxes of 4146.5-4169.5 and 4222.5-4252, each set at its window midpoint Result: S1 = 0.03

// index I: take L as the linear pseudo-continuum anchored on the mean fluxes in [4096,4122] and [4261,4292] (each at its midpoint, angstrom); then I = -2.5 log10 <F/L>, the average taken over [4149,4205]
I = -0.11 mag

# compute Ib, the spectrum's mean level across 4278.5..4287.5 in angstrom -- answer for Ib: 2.44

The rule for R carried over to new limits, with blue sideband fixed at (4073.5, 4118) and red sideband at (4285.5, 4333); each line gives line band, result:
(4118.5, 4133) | -0.16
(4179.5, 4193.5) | -0.17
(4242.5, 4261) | -0.10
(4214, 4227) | -0.11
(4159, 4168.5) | -0.10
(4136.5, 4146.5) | -0.15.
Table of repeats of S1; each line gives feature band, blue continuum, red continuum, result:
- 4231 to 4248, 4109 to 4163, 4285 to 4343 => -0.06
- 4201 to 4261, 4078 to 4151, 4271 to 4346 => -0.05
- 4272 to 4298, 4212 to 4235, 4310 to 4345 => 0.00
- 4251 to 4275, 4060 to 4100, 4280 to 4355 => -0.06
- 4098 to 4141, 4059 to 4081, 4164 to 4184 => 0.07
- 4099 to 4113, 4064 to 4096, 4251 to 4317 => 0.30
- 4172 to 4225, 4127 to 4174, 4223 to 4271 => 0.01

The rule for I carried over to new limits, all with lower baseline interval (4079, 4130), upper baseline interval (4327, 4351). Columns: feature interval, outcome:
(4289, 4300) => -0.052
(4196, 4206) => 0.009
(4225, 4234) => -0.052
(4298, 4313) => 0.073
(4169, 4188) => -0.067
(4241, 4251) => -0.110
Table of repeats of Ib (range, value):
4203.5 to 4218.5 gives 2.65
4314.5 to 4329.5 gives 2.35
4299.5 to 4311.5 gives 2.32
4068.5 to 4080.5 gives 2.84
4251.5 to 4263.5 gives 2.5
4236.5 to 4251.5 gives 2.74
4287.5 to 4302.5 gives 2.55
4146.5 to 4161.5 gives 2.79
